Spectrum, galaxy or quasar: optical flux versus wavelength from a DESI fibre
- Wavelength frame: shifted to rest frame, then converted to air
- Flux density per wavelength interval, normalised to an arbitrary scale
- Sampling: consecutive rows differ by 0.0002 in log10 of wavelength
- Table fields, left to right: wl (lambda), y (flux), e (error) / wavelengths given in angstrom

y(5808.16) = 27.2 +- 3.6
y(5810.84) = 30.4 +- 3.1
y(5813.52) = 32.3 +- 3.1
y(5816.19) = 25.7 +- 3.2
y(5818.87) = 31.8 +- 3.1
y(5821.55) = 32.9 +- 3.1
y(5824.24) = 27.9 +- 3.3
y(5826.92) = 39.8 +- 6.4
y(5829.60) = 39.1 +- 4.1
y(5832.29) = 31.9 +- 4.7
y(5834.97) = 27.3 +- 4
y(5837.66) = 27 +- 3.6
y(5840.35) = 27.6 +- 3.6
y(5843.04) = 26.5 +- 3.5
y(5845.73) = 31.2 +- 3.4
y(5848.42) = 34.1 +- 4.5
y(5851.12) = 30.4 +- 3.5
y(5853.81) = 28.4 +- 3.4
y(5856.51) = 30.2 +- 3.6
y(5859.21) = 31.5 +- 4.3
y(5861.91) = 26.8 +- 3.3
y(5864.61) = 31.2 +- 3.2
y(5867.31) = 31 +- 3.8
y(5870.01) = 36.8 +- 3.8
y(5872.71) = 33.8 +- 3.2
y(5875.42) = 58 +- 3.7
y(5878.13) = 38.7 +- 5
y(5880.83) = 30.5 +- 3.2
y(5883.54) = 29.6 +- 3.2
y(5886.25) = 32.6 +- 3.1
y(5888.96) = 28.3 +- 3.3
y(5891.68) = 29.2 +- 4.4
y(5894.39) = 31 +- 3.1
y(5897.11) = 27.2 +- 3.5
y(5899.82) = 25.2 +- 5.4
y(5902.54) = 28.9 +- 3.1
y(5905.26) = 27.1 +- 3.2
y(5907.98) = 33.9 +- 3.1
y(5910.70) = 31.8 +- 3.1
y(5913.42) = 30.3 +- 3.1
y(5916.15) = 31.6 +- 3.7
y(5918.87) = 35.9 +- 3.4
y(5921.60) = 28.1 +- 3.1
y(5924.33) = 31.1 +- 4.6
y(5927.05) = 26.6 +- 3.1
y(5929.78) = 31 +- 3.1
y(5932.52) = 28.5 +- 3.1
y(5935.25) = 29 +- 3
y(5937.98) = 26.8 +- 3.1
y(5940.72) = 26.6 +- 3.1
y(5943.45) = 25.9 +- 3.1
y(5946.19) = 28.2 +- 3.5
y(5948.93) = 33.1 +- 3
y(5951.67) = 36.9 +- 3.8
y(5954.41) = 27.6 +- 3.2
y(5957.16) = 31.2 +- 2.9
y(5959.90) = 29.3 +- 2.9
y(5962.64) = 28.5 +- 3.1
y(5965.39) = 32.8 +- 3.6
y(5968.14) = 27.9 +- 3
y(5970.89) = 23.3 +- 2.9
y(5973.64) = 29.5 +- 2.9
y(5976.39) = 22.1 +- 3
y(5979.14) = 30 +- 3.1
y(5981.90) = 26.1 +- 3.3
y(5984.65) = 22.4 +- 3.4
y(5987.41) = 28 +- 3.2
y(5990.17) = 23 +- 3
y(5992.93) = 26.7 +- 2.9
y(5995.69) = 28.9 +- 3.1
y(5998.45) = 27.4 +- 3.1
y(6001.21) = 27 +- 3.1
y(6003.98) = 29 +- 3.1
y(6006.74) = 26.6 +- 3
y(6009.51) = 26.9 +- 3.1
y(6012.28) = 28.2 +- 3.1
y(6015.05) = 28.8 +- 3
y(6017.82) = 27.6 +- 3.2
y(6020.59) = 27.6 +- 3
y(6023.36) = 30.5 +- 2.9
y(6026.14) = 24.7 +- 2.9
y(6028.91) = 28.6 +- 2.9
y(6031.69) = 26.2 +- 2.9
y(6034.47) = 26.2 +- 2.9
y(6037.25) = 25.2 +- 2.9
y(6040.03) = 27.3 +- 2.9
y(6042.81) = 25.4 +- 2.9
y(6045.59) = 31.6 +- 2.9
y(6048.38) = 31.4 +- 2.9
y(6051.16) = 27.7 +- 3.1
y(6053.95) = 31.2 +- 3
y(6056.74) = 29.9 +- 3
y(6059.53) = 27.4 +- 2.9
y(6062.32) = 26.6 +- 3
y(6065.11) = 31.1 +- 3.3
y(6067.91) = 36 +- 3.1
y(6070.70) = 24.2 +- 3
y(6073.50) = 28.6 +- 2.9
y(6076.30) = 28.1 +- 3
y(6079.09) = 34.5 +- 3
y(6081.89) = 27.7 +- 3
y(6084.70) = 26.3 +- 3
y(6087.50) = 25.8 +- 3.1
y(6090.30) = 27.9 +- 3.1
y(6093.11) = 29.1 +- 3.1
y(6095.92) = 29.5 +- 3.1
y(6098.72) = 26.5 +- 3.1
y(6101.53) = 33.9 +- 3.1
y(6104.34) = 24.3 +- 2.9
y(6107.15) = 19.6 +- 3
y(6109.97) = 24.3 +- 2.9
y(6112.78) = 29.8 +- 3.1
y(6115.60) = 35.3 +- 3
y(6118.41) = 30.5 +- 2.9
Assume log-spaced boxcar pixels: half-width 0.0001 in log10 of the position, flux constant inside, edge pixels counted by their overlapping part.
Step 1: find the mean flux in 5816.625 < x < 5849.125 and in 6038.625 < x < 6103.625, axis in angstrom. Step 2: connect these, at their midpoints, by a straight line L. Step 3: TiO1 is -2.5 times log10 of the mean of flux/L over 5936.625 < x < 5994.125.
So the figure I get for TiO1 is 0.08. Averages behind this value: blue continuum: 31.2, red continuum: 29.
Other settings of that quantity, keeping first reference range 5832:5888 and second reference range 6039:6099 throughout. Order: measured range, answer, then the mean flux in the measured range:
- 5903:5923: 0.01 mag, 31.1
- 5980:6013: 0.13 mag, 26.7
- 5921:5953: 0.06 mag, 29.3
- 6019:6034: 0.08 mag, 27.4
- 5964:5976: 0.10 mag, 27.8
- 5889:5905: 0.12 mag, 28.2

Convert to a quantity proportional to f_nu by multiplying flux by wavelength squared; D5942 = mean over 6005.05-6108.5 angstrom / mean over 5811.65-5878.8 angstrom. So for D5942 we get 0.93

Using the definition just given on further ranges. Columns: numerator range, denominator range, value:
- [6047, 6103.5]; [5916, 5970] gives 1.02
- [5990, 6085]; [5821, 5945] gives 0.96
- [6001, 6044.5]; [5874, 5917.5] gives 0.89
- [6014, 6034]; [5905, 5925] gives 0.91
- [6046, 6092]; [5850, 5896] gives 0.95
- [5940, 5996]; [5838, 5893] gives 0.90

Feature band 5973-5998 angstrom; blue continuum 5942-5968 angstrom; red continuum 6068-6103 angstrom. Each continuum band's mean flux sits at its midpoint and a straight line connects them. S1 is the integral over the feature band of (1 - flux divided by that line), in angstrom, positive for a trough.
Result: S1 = 3.1 angstrom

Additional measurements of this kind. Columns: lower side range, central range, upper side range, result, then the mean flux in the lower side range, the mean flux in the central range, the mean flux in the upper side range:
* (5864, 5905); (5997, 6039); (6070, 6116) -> 3.2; 32.7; 27.4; 27.9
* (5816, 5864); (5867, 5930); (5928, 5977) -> -4.8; 30.7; 32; 28.9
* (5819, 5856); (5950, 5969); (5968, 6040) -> -1.8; 31.1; 30.7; 26.9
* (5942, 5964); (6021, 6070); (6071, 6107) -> 0.2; 30.1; 28.6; 28.1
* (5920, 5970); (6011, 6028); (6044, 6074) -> 0.9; 29.4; 27.9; 29.6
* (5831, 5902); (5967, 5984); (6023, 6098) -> 2.0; 31.4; 26.3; 28.4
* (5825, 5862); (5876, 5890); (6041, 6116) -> -1.3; 30.9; 33.5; 28.6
